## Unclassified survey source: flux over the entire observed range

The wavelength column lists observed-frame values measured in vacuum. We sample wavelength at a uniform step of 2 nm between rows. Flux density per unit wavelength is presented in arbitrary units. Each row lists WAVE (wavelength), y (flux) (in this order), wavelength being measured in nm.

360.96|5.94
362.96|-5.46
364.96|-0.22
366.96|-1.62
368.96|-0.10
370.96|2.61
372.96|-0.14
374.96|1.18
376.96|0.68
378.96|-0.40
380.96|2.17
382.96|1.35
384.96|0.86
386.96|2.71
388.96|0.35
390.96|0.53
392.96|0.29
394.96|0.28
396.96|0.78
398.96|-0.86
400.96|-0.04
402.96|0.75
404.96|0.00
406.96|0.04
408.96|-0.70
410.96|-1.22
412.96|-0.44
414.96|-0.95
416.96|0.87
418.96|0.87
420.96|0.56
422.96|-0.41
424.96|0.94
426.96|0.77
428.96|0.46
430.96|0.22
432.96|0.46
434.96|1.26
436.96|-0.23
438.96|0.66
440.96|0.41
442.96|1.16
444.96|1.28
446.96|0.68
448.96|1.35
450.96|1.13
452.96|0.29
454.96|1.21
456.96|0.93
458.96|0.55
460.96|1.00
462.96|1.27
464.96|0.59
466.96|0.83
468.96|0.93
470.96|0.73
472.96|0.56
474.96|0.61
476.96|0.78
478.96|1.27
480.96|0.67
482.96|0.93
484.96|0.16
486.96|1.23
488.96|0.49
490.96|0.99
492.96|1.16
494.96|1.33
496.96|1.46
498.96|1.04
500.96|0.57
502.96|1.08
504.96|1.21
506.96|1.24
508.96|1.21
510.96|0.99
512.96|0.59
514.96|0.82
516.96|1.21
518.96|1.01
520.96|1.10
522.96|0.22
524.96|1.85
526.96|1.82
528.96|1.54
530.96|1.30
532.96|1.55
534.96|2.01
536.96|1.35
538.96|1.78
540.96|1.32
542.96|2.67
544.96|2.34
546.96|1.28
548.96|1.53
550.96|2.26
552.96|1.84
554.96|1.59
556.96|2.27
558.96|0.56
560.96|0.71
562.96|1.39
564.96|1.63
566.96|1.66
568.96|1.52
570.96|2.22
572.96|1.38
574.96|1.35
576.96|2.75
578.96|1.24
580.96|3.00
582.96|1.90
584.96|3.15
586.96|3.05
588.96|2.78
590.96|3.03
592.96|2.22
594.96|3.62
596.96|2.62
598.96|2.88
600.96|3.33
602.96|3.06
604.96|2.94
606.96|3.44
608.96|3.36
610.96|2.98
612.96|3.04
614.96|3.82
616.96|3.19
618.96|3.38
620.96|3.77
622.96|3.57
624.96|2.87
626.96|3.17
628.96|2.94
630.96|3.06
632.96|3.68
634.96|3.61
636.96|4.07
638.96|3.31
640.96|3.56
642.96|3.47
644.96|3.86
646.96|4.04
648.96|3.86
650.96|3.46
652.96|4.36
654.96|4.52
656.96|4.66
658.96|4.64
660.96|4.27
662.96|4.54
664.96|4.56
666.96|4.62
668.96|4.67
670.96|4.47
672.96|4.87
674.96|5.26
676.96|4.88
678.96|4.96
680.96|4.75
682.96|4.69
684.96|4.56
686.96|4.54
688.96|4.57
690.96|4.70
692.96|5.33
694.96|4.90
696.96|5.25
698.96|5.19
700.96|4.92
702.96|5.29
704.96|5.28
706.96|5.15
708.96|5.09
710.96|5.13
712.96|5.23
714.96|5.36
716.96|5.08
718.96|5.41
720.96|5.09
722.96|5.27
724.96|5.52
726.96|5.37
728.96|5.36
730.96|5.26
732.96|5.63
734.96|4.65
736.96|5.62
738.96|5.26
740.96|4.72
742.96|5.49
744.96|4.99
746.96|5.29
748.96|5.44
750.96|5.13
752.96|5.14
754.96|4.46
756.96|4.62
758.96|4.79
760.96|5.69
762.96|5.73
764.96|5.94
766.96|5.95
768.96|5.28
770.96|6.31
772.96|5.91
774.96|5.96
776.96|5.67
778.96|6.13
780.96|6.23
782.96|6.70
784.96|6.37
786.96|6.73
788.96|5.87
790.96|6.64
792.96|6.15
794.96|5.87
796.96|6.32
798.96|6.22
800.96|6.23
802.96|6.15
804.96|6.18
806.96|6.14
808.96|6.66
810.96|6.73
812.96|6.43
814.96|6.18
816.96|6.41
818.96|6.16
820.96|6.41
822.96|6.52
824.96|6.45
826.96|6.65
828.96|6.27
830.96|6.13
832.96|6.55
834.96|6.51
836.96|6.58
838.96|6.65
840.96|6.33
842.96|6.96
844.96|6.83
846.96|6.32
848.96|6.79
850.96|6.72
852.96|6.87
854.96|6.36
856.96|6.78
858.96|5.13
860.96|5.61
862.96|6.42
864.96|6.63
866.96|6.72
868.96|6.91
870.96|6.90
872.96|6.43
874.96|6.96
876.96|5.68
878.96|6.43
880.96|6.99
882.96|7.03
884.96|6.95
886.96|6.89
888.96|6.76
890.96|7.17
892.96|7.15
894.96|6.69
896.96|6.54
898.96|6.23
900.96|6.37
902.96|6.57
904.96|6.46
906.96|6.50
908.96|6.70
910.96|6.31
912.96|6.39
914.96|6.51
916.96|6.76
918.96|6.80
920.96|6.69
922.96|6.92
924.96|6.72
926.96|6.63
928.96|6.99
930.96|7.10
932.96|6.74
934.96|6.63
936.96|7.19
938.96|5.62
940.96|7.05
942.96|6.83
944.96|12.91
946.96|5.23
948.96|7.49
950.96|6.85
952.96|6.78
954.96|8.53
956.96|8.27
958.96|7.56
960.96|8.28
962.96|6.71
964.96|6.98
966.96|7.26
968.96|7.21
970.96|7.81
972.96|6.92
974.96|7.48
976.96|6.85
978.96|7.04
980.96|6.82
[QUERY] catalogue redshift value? 0.46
